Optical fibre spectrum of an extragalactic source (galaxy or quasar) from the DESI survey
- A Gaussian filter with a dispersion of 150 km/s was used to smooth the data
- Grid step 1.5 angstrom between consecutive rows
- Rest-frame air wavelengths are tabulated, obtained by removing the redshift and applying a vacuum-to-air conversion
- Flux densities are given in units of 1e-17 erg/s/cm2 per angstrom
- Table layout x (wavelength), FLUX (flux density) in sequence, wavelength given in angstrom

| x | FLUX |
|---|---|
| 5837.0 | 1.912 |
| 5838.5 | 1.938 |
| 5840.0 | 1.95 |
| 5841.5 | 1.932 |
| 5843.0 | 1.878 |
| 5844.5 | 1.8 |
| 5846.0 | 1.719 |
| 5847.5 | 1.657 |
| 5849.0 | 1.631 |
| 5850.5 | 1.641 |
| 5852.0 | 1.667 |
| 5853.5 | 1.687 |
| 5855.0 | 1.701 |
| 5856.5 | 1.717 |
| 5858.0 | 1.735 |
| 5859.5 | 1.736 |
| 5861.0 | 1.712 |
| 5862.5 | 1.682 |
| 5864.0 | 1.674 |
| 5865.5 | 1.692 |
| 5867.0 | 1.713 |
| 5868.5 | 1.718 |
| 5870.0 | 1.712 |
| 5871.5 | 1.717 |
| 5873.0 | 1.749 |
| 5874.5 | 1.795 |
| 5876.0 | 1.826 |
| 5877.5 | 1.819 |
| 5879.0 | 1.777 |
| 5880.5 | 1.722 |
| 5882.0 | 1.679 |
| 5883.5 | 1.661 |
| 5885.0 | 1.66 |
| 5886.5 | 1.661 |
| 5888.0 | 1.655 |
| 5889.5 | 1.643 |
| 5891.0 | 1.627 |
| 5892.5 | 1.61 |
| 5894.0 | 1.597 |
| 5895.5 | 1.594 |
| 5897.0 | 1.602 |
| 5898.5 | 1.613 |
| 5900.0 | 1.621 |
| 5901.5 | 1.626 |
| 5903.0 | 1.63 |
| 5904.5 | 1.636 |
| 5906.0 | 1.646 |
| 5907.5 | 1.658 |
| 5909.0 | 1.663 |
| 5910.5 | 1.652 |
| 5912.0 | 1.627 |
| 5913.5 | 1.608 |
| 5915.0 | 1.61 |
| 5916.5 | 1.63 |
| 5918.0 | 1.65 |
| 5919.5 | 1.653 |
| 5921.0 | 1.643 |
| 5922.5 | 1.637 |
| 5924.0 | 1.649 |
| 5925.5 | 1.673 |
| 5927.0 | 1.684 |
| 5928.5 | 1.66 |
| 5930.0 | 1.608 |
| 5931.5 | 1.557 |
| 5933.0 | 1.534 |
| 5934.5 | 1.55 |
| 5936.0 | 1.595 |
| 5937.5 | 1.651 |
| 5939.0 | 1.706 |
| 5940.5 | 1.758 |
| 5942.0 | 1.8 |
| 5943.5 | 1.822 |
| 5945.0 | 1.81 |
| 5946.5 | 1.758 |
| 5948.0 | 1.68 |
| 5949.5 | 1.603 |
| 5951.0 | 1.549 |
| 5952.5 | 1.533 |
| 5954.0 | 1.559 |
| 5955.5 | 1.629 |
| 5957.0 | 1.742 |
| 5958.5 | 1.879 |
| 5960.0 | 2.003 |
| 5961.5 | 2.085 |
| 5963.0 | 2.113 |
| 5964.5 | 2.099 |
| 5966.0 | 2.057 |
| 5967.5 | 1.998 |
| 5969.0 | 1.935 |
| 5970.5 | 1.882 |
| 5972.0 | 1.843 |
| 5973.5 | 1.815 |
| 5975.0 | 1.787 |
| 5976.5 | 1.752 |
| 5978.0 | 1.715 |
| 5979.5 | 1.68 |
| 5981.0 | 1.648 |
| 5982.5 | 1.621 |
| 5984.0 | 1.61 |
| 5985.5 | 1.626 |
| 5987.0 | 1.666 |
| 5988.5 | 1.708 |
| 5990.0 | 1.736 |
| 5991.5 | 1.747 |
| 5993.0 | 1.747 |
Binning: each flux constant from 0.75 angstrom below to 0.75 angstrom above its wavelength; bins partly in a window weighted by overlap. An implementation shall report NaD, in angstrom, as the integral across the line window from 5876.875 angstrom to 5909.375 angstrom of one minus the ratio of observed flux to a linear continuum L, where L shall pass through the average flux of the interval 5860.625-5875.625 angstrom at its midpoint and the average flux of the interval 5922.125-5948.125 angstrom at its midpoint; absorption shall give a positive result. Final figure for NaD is 0.9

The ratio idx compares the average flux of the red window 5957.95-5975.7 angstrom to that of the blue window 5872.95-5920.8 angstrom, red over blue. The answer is 1.2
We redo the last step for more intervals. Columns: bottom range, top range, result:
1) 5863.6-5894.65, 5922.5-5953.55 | 0.97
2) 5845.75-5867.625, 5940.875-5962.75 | 1.04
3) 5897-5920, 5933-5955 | 1.02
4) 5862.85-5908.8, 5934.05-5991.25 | 1.05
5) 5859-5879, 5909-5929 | 0.95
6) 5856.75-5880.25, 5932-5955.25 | 0.96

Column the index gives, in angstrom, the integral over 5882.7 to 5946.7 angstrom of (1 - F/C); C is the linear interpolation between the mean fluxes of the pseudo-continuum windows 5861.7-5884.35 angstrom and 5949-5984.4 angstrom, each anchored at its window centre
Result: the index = 4.1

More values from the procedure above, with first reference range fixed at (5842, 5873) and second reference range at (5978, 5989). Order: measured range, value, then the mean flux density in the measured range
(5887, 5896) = 0.4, 1.62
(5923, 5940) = 0.5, 1.63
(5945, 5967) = -1.9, 1.81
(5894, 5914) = 0.7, 1.63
